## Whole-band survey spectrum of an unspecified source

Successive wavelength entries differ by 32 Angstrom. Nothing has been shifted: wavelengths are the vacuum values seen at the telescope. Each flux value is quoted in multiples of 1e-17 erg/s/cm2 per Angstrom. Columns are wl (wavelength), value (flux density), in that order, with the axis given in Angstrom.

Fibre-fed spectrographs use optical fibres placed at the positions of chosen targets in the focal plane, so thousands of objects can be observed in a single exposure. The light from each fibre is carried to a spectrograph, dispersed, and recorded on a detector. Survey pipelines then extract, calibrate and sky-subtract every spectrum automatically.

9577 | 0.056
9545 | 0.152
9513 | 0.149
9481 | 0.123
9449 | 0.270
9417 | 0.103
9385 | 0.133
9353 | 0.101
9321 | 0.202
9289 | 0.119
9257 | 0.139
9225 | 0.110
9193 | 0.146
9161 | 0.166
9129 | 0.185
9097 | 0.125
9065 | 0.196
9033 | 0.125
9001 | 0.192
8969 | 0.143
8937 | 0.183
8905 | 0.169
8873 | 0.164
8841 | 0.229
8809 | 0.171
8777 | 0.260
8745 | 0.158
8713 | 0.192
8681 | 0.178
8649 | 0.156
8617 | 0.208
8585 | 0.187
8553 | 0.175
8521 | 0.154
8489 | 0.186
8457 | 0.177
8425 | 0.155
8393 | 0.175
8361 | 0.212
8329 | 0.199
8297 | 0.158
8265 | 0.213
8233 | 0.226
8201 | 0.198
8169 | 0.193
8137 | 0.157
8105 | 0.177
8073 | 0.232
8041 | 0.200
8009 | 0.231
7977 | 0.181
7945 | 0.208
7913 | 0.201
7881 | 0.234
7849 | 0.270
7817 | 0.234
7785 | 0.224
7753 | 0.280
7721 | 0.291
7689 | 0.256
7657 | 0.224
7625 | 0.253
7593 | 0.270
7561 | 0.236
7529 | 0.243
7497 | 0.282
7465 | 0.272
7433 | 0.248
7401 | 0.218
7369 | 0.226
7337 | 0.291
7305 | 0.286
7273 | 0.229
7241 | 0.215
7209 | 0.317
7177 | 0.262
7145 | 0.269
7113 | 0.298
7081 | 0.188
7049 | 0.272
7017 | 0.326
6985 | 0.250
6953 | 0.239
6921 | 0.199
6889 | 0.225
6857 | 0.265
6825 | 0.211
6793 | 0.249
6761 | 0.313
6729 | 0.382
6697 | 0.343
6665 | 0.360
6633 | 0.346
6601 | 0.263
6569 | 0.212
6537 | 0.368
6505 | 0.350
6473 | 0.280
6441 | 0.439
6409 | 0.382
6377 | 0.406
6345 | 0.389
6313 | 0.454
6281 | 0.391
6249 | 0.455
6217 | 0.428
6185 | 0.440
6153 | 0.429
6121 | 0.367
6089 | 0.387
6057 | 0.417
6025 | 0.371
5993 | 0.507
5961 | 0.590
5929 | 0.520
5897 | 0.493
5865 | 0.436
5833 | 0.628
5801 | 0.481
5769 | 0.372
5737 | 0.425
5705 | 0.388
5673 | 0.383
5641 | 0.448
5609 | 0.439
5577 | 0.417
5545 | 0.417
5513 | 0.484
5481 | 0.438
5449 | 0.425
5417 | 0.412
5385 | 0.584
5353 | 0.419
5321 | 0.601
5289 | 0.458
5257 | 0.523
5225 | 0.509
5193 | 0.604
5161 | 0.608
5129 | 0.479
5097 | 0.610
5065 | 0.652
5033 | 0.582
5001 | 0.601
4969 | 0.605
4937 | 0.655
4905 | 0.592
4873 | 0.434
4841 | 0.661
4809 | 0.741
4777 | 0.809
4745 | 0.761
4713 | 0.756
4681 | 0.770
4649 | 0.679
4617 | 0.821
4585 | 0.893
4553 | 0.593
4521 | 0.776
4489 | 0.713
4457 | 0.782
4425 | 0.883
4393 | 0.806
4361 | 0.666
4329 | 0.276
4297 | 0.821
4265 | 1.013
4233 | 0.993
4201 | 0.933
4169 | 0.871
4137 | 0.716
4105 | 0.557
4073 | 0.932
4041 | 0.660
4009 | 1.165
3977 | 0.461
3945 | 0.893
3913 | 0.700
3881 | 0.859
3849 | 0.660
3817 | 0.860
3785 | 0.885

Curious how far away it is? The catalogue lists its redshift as 0.00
